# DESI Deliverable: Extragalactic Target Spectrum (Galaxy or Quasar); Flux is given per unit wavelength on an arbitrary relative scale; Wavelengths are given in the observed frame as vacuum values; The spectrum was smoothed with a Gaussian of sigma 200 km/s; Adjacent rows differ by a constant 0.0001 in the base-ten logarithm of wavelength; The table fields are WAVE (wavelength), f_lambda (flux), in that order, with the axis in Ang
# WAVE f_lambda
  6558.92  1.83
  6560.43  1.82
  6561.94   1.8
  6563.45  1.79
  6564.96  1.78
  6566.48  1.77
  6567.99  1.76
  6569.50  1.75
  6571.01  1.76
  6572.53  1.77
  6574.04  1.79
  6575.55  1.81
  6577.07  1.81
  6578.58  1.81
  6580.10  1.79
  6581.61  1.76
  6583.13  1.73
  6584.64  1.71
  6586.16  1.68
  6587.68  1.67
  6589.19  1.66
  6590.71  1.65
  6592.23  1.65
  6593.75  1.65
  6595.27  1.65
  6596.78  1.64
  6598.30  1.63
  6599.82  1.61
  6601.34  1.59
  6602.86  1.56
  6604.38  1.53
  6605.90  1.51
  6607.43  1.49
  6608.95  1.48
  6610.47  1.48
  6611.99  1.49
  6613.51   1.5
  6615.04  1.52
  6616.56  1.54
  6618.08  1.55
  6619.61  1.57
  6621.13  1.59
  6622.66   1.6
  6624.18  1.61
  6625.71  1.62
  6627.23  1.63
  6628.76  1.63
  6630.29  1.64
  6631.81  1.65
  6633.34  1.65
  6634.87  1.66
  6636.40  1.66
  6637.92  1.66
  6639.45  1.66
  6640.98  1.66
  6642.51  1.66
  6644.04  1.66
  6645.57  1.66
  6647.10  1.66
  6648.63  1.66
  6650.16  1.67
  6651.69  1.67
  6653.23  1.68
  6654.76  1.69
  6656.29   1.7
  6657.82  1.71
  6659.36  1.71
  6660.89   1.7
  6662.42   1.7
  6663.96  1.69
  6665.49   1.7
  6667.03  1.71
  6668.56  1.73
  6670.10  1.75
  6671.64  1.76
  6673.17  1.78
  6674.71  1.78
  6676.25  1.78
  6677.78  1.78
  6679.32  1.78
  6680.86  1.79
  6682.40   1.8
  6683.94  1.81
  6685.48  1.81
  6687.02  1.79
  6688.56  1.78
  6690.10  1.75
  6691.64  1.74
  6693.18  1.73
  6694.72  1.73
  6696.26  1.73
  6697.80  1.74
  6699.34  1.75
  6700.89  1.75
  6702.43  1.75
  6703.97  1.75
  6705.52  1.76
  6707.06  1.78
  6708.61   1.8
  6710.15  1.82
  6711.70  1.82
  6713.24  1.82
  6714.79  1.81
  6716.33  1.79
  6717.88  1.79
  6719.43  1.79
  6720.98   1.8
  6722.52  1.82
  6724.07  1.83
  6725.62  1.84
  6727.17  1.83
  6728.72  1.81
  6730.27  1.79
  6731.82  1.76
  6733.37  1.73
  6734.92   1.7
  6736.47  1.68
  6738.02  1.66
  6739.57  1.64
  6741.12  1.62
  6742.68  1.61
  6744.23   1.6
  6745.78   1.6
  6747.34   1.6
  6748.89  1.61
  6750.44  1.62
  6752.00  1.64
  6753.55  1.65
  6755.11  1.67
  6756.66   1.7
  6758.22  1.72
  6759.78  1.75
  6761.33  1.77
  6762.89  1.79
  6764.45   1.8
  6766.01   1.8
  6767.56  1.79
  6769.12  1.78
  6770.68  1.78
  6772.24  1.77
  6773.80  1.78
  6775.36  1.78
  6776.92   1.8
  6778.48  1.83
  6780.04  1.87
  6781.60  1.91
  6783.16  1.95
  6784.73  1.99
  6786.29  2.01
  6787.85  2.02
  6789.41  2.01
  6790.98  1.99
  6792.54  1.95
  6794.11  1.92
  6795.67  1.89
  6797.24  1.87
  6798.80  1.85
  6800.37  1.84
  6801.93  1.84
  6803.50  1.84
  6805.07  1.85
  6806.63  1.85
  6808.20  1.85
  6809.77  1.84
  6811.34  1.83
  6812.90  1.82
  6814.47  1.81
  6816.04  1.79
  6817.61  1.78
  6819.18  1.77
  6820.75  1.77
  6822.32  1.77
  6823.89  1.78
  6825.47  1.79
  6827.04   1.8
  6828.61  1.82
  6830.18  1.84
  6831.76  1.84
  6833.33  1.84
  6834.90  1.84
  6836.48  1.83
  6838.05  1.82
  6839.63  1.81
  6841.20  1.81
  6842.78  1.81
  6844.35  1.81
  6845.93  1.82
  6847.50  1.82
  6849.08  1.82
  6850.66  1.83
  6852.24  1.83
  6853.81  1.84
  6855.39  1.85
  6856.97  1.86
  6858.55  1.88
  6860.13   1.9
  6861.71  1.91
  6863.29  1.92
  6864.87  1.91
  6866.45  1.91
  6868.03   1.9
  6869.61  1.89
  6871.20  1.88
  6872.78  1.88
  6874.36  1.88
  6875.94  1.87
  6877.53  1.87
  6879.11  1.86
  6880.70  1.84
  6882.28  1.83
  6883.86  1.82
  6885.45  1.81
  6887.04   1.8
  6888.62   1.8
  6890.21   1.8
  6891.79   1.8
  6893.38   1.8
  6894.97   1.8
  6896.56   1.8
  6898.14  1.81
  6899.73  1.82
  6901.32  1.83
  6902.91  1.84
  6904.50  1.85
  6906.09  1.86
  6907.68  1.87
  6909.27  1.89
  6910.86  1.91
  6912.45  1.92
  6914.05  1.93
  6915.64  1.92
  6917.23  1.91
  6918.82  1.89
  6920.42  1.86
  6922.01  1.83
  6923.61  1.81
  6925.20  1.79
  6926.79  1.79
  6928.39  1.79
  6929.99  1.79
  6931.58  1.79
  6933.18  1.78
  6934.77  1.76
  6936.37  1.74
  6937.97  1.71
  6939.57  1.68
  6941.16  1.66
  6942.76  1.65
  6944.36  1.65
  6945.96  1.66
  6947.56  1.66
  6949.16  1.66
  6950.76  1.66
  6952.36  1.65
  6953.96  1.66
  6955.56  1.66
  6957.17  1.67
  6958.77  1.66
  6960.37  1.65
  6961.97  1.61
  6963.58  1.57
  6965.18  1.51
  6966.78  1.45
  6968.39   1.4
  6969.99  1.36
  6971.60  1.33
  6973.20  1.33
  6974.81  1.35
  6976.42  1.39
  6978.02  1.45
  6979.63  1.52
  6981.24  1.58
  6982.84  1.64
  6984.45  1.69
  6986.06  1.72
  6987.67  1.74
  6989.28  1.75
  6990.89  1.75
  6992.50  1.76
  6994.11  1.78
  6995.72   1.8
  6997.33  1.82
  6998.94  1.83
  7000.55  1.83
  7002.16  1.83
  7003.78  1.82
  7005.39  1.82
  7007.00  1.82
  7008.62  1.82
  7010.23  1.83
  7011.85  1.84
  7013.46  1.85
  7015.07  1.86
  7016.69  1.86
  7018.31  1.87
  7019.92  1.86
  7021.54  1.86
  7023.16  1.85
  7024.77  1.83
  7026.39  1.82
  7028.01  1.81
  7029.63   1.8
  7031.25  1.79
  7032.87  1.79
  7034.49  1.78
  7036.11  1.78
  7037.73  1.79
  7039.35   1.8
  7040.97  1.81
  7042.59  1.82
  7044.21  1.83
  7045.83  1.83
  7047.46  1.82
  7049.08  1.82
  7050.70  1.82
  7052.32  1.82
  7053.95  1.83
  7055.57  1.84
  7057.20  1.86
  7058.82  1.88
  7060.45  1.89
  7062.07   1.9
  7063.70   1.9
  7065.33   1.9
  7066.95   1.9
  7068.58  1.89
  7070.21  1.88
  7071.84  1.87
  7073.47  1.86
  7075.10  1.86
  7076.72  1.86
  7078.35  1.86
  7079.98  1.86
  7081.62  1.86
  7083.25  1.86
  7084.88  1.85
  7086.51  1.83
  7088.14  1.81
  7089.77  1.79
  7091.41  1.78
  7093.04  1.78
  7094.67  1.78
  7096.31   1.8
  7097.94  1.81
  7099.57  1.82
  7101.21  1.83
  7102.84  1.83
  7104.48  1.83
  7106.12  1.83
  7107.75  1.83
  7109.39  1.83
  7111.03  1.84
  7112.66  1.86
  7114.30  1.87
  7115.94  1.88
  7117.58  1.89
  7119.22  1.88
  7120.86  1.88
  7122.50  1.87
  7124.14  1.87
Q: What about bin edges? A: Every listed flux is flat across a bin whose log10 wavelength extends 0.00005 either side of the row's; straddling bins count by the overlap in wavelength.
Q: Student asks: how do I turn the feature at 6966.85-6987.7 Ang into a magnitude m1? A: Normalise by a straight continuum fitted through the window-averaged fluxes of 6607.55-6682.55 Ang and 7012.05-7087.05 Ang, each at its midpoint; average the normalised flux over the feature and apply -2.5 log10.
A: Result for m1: 0.21 mag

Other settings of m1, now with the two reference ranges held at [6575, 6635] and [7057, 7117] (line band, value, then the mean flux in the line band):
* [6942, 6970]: 0.12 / 1.61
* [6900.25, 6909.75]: -0.05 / 1.85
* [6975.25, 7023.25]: 0.03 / 1.76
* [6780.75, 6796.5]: -0.15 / 1.96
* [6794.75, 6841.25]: -0.06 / 1.82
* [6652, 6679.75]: -0.05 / 1.73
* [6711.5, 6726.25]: -0.08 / 1.81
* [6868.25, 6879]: -0.08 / 1.88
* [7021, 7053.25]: 0.01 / 1.81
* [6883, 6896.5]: -0.03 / 1.8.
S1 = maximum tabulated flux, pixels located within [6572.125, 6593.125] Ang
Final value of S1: 1.81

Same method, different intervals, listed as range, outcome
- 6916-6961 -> 1.91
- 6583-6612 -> 1.73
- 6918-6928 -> 1.89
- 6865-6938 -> 1.93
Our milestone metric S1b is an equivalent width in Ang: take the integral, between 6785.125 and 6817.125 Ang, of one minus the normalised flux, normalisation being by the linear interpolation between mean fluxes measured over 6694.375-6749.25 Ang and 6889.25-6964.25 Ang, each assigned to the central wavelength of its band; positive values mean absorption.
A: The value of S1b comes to -2.4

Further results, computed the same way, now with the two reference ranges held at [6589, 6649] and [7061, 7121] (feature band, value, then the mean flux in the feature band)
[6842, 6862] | -1.4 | 1.84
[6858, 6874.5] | -1.6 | 1.9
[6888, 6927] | -2.1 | 1.85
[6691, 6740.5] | -3.4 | 1.77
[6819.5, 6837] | -1.0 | 1.81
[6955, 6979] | 3.9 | 1.49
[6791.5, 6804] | -1.3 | 1.88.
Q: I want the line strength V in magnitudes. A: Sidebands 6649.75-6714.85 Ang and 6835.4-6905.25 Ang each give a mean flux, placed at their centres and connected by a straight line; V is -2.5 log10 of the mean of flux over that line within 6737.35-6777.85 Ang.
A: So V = 0.05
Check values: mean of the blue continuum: 1.75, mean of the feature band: 1.71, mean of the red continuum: 1.84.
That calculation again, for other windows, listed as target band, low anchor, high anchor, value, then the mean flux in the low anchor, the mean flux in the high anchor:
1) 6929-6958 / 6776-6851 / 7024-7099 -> 0.09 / 1.85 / 1.83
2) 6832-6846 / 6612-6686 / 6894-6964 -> -0.05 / 1.68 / 1.77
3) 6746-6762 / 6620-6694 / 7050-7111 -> 0.04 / 1.7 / 1.84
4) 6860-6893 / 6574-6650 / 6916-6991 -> -0.13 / 1.63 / 1.65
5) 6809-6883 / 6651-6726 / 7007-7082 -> -0.03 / 1.76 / 1.84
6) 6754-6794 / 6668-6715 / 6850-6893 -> -0.02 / 1.77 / 1.86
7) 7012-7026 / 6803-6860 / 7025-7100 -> -0.01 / 1.82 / 1.83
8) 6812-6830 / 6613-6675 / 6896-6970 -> -0.05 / 1.66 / 1.74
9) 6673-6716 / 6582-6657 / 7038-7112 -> -0.08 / 1.62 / 1.84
